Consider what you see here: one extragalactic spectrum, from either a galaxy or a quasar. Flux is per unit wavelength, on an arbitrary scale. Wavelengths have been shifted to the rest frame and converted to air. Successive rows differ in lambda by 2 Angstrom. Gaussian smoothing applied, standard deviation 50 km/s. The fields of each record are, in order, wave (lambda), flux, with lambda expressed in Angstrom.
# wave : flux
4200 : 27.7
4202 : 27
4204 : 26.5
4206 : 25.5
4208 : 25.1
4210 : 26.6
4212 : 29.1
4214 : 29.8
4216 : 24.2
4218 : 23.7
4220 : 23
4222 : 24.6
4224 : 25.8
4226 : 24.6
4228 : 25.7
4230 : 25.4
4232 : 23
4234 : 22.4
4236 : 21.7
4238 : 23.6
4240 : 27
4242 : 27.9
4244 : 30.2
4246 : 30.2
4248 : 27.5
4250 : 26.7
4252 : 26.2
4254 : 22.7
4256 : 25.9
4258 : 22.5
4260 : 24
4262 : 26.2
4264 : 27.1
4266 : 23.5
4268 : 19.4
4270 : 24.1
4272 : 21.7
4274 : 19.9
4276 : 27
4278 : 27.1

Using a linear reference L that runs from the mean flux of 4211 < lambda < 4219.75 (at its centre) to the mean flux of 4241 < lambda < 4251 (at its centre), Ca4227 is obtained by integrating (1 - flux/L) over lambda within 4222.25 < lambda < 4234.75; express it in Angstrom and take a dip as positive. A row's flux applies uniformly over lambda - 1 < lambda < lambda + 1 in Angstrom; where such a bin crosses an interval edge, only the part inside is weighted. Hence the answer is 1.3 Angstrom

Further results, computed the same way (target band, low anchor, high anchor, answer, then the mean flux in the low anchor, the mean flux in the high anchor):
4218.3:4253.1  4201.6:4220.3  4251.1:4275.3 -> -0.9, 26.1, 23.6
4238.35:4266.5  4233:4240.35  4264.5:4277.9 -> -3.6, 23.4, 23.1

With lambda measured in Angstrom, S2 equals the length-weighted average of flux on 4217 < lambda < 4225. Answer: 24.3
